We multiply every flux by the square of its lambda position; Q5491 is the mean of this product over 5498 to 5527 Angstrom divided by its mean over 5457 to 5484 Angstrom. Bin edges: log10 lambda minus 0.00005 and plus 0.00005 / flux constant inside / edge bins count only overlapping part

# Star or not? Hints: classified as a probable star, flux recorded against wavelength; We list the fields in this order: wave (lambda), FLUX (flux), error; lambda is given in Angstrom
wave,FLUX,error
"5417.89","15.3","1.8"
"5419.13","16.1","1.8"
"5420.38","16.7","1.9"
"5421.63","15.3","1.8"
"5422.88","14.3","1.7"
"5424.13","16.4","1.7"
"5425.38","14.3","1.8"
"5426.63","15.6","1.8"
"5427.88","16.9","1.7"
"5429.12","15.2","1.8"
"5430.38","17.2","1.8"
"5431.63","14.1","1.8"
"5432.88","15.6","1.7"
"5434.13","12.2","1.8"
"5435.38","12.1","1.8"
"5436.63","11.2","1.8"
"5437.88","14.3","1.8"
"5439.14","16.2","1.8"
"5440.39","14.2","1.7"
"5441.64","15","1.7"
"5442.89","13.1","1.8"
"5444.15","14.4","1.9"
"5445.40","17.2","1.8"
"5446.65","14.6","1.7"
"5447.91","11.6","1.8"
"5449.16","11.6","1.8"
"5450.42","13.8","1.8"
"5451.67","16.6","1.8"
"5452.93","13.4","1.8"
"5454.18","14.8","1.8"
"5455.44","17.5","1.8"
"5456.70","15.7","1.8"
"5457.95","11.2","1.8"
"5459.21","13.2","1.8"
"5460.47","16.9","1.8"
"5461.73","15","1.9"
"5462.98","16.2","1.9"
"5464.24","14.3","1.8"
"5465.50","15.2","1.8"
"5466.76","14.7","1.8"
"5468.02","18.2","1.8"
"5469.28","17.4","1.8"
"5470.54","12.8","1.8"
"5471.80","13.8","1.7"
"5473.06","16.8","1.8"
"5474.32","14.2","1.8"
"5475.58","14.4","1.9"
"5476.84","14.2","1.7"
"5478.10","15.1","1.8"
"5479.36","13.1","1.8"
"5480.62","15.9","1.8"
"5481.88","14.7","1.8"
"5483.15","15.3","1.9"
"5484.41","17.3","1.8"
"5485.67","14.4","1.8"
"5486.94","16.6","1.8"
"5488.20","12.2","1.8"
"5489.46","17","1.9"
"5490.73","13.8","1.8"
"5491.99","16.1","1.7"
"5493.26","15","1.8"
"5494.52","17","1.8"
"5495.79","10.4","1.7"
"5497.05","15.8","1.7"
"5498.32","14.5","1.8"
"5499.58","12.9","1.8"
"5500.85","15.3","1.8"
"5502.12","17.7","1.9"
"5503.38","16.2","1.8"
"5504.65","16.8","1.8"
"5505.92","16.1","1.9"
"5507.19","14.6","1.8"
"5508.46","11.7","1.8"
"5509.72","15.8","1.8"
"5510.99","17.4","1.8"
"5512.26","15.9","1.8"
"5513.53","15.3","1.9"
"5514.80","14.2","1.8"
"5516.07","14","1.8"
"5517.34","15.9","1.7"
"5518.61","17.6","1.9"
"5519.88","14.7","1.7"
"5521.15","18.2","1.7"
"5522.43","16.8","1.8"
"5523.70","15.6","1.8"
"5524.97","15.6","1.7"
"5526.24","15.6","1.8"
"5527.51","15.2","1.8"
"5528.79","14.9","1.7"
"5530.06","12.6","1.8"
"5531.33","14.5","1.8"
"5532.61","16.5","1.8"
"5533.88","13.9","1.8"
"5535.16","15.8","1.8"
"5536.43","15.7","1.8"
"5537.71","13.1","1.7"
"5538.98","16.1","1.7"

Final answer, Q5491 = 1.1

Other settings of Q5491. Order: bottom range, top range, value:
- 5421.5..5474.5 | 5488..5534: 1.06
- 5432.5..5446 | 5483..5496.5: 1.08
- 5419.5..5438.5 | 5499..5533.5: 1.08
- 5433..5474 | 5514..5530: 1.10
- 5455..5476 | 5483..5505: 1.02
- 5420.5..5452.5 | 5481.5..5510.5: 1.06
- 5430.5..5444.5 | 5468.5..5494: 1.09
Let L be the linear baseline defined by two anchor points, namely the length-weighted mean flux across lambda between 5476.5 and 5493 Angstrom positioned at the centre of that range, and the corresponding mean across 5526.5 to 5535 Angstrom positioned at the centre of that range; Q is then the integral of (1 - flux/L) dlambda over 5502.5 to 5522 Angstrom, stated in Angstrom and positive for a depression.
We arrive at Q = -1.07 Angstrom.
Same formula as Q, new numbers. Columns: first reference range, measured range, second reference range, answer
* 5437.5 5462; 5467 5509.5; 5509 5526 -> 0.6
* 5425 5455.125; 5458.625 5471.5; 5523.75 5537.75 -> -0.7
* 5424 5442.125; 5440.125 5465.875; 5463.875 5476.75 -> 0.6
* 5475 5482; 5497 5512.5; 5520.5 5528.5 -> 0.0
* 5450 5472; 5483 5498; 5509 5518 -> 0.2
